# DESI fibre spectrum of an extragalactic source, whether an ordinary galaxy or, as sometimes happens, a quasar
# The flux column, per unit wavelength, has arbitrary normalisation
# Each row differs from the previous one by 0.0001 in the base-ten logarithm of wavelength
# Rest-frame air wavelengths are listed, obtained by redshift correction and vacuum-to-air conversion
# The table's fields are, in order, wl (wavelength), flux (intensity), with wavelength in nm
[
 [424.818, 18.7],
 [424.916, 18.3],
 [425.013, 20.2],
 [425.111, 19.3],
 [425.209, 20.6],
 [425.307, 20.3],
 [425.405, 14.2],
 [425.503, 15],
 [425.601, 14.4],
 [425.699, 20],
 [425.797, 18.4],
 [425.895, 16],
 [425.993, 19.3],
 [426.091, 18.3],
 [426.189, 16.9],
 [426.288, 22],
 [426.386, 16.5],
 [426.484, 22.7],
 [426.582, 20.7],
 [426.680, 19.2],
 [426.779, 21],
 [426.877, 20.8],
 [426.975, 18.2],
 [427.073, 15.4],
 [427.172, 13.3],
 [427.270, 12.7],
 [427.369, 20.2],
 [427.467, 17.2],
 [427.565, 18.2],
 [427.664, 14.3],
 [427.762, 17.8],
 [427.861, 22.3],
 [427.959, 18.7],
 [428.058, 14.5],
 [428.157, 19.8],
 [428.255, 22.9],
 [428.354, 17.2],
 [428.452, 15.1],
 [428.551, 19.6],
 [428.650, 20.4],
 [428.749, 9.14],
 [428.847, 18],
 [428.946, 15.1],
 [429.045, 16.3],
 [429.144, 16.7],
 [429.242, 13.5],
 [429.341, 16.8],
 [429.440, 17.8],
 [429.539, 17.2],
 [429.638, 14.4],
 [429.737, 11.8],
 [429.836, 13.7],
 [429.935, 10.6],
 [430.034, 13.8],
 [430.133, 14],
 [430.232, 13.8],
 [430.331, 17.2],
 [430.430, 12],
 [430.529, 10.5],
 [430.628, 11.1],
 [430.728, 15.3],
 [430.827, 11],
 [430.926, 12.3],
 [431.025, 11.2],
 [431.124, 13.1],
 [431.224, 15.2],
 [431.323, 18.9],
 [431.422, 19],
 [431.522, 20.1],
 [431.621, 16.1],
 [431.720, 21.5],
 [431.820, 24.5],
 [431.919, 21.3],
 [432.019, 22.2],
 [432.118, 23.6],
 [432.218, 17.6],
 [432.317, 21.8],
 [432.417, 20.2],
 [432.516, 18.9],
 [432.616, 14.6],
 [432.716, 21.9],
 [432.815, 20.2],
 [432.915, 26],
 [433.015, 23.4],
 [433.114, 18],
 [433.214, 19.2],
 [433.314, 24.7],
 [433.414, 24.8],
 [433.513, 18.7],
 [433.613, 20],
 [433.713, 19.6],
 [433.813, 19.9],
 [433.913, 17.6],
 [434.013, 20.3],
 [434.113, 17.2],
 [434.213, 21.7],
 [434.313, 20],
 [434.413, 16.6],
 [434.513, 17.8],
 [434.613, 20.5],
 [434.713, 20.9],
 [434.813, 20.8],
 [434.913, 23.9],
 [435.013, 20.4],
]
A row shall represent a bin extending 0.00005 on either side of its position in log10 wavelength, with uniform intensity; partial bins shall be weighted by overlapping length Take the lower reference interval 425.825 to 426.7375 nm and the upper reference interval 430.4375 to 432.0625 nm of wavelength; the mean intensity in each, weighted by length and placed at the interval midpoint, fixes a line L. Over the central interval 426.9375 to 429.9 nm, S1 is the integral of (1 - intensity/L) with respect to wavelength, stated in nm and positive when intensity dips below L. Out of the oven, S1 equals 0.22 nm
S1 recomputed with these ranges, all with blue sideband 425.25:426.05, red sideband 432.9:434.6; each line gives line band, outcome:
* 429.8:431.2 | 0.45 nm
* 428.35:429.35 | 0.13 nm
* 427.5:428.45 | -0.01 nm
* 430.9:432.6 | 0.07 nm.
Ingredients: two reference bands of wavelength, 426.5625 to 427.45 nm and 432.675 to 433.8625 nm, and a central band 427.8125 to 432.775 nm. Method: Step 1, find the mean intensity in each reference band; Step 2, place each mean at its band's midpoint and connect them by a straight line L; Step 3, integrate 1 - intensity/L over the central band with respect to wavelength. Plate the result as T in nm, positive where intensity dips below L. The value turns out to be 0.75 nm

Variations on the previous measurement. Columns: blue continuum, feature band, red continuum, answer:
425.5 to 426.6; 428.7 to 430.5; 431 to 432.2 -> 0.412 nm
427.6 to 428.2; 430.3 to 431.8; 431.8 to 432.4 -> 0.405 nm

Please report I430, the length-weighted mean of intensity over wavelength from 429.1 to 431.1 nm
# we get 13.7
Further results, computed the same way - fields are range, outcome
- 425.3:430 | 17.1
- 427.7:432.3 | 16.4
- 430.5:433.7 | 18.7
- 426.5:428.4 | 18.2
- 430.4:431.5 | 13.8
